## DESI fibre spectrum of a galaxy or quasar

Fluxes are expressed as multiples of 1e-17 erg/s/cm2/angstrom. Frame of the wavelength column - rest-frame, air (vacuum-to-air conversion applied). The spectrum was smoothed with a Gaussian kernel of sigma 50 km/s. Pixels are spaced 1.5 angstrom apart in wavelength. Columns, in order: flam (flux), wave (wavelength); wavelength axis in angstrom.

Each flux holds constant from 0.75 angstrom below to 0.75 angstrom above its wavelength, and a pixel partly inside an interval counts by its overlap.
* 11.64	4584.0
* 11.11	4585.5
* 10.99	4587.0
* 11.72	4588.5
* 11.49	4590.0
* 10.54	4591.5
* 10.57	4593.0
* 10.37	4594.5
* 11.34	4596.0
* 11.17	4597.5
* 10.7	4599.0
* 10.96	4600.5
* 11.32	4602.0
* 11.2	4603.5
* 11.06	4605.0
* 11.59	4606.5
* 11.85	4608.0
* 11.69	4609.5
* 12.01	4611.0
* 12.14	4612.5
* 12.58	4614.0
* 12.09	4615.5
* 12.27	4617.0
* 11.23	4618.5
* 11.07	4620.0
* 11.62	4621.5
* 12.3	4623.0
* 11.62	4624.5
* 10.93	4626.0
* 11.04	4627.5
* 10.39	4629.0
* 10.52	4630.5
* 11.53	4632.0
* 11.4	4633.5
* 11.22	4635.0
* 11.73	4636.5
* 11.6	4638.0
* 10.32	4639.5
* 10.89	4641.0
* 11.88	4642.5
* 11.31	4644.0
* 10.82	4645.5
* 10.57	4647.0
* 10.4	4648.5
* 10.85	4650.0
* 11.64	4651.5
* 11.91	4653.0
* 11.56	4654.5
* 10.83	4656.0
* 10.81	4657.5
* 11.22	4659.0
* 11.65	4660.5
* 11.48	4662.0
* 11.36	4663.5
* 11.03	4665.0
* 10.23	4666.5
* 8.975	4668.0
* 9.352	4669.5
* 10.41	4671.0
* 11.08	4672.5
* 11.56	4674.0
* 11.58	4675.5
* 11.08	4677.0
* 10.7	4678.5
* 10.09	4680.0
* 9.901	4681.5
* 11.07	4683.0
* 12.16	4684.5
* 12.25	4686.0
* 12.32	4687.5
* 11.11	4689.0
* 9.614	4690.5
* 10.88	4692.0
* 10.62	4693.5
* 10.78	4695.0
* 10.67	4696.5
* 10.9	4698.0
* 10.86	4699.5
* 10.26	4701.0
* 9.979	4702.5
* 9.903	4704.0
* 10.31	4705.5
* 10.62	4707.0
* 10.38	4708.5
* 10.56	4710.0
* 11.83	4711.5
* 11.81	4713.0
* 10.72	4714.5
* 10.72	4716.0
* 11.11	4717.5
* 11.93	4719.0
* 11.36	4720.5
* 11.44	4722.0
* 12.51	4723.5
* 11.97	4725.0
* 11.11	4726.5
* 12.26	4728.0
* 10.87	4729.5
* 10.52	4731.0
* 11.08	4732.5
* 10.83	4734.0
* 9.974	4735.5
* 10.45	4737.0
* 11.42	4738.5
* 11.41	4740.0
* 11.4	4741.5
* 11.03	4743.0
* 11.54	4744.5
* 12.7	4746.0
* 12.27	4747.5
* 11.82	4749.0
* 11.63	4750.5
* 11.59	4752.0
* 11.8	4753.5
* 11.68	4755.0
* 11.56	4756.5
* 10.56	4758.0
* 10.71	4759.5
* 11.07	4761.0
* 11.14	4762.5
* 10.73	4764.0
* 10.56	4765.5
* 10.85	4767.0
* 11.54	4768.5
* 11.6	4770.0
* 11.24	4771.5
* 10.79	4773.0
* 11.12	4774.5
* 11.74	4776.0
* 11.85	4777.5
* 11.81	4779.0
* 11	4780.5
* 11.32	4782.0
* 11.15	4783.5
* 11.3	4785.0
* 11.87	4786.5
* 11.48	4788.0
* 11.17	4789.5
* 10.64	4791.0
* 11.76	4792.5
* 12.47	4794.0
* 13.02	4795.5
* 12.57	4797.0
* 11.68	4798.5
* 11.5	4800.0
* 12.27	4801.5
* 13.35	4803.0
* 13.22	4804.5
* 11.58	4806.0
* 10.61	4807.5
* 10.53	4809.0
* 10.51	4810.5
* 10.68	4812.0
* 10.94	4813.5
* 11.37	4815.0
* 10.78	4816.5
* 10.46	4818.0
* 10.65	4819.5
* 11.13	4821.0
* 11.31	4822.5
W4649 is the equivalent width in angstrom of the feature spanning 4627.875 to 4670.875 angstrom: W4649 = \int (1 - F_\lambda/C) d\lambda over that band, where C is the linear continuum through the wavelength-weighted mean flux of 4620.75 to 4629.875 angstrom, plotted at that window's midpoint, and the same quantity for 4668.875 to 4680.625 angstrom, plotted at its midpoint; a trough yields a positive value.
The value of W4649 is 0.2 angstrom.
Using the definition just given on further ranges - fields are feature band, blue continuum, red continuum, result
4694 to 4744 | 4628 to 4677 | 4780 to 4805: 1.8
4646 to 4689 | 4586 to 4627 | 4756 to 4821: 1.5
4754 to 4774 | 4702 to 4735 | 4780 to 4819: 0.4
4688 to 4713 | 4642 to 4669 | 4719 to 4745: 1.2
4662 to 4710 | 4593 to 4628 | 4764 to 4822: 3.0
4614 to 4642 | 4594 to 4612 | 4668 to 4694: -0.5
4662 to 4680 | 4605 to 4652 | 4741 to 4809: 1.2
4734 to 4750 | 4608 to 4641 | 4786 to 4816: 0.3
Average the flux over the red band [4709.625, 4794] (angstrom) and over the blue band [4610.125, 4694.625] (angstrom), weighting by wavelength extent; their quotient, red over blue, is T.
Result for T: 1.0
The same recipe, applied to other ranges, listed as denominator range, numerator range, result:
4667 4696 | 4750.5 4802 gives 1.06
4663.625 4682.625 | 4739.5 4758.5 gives 1.10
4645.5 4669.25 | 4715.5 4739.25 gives 1.03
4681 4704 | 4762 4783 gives 1.03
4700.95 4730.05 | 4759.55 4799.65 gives 1.03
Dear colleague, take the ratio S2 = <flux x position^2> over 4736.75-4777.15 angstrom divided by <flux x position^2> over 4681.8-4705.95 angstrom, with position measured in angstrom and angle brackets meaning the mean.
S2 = 1.07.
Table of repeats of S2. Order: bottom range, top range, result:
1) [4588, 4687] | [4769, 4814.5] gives 1.10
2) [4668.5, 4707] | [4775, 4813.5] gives 1.13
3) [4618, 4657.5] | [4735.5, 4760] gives 1.07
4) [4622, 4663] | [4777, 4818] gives 1.10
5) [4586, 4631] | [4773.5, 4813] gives 1.11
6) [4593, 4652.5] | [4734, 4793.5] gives 1.06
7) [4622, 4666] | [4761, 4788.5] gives 1.06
